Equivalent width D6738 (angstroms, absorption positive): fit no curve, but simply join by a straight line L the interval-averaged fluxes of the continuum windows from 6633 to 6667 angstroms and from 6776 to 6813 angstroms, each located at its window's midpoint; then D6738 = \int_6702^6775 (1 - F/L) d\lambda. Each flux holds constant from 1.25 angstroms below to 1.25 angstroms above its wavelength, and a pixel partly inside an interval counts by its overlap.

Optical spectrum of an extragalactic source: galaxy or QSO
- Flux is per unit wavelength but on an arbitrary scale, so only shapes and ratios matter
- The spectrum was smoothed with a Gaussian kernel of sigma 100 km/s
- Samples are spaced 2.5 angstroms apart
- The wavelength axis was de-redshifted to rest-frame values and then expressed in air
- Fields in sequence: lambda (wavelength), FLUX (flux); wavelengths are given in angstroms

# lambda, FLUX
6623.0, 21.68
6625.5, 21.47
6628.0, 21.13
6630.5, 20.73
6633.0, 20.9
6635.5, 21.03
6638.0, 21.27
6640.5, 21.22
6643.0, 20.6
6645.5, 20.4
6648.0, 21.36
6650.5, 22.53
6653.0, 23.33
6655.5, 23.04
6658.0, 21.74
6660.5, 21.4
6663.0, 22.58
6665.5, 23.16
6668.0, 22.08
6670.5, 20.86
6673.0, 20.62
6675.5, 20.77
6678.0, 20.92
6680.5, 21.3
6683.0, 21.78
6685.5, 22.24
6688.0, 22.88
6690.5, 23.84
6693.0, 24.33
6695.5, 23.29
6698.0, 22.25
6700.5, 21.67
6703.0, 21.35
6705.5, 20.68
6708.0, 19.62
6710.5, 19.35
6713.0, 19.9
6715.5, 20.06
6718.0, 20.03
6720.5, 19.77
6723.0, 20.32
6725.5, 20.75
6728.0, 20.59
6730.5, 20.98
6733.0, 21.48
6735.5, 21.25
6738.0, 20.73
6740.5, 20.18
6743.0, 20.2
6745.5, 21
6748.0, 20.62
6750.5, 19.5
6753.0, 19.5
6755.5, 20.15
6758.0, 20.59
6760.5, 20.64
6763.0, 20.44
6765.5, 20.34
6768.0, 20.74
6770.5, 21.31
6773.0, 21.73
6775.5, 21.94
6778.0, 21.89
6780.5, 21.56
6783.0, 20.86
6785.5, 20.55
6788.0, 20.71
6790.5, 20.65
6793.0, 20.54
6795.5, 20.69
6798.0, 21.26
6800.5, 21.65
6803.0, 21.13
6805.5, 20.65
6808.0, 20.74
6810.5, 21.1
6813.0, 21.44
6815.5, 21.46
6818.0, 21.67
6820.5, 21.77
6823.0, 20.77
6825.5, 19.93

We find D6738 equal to 2.9 angstroms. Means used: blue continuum 21.8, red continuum 21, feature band 20.5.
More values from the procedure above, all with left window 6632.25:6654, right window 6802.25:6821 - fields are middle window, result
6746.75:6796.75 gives 1.2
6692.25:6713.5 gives 0.0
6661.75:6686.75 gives -0.3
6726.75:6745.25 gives 0.4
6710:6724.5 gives 0.9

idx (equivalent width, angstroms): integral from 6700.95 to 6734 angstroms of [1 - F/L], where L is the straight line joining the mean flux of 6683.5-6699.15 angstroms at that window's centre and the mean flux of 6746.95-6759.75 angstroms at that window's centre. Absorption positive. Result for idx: 2.1 angstroms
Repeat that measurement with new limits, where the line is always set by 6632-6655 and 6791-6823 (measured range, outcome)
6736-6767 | 1.3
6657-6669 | -0.4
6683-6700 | -1.3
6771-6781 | -0.3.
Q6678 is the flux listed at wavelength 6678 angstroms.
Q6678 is 20.92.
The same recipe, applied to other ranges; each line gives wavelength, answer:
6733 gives 21.48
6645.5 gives 20.4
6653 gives 23.33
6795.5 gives 20.69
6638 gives 21.27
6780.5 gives 21.56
